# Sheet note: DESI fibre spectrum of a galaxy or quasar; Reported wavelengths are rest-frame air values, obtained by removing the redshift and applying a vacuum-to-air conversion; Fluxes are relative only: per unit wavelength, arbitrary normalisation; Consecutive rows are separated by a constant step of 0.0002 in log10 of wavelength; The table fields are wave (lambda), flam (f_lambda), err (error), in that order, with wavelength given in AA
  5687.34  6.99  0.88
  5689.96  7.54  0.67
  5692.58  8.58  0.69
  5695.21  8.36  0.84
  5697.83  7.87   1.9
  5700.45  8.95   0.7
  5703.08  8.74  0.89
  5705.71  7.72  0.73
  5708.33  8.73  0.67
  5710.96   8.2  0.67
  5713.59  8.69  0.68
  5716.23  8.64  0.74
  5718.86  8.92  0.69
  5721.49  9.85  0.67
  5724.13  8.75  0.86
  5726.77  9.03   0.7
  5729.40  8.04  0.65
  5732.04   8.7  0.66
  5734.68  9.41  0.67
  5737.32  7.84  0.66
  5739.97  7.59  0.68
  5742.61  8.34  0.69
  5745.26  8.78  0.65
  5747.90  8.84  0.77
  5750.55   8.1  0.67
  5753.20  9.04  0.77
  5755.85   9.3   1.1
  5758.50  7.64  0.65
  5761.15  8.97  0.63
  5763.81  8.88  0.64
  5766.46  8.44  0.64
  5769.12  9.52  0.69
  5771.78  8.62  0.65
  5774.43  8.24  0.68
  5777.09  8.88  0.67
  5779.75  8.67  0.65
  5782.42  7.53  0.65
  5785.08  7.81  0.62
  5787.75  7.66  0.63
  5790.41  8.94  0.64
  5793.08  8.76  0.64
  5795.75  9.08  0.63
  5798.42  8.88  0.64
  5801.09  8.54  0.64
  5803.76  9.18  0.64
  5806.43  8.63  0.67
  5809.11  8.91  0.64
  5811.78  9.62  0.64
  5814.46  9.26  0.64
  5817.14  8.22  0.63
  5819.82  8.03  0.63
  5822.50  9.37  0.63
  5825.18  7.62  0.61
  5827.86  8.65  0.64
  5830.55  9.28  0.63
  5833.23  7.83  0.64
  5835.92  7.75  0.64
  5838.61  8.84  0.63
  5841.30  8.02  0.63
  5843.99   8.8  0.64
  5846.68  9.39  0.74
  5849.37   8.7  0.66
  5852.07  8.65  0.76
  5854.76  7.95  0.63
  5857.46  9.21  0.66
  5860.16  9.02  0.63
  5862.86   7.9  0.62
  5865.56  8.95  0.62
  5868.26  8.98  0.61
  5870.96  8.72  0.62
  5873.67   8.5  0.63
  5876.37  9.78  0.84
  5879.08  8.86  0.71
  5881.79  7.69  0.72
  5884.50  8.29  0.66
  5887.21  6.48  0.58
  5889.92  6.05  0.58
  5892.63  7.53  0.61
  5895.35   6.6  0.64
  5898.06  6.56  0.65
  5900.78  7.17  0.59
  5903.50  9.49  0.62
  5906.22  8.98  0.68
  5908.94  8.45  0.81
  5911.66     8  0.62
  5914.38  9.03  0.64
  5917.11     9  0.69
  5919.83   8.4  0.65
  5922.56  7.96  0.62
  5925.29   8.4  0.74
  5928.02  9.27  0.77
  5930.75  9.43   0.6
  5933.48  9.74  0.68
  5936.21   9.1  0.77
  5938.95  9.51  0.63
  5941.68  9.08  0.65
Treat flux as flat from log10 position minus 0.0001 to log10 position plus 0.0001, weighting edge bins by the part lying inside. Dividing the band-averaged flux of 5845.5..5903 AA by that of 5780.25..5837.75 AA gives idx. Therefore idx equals 0.95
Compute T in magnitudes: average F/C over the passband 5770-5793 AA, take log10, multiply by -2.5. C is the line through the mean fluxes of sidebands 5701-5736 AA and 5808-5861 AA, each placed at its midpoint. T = 0.04 mag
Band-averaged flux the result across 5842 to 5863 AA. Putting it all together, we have 8.73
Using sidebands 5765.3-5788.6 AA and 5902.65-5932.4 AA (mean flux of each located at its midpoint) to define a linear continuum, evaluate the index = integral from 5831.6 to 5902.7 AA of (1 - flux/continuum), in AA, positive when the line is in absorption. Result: 3.69 AA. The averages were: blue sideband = 8.39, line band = 8.18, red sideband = 8.76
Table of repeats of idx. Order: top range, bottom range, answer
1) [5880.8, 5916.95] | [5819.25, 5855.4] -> 0.91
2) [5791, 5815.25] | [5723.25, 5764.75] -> 1.05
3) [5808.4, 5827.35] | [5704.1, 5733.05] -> 1.01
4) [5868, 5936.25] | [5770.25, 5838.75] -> 0.97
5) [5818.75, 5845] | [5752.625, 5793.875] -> 0.99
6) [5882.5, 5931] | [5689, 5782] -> 0.94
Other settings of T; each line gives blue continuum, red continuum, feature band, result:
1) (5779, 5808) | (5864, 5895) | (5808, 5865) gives -0.04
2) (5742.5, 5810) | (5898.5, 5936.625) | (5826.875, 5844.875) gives 0.03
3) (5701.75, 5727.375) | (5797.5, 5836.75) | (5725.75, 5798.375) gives 0.02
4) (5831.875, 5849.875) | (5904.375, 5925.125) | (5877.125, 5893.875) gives 0.13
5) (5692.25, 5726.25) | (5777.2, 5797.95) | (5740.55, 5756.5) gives -0.02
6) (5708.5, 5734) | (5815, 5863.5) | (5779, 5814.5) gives 0.00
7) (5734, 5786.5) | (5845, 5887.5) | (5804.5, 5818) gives -0.05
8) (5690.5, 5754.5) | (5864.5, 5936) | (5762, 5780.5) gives -0.03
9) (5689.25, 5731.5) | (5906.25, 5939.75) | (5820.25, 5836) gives 0.03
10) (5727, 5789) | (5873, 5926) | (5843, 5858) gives -0.07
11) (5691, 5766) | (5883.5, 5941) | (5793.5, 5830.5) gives -0.04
